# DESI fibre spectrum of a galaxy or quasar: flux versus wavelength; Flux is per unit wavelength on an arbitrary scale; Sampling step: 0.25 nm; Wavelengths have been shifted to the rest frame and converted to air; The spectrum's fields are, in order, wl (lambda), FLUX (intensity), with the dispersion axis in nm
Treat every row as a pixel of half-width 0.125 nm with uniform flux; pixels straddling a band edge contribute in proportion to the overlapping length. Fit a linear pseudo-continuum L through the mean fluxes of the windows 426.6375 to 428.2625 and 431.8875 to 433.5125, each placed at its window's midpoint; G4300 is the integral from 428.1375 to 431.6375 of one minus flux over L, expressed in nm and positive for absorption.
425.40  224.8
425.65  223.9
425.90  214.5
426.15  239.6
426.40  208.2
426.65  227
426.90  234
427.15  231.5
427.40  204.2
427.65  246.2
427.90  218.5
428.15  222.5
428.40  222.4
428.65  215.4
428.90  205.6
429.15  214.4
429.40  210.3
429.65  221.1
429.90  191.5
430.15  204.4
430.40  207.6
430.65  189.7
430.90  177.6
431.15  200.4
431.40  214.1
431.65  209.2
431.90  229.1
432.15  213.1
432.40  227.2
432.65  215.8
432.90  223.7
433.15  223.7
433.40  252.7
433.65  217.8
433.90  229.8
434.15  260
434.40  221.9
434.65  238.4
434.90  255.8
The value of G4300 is 0.30 nm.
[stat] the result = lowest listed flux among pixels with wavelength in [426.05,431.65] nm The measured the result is 177.6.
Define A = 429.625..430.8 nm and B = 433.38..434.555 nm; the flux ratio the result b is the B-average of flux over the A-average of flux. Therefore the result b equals 1.17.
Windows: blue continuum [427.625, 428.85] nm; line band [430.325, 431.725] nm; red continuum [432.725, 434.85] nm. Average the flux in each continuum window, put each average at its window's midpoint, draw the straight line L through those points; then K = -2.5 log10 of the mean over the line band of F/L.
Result 0.15 mag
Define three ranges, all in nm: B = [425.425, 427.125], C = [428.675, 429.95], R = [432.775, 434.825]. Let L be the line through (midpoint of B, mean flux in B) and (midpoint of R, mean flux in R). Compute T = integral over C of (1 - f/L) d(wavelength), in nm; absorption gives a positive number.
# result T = 0.10 nm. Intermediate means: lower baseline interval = 225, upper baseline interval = 234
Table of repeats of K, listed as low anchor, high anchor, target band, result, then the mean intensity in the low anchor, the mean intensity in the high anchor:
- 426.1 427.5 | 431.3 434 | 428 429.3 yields 0.04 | 224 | 223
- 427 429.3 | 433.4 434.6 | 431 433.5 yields 0.05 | 220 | 235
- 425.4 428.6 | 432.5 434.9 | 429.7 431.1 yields 0.17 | 224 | 233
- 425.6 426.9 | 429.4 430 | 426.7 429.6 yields -0.03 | 224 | 208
